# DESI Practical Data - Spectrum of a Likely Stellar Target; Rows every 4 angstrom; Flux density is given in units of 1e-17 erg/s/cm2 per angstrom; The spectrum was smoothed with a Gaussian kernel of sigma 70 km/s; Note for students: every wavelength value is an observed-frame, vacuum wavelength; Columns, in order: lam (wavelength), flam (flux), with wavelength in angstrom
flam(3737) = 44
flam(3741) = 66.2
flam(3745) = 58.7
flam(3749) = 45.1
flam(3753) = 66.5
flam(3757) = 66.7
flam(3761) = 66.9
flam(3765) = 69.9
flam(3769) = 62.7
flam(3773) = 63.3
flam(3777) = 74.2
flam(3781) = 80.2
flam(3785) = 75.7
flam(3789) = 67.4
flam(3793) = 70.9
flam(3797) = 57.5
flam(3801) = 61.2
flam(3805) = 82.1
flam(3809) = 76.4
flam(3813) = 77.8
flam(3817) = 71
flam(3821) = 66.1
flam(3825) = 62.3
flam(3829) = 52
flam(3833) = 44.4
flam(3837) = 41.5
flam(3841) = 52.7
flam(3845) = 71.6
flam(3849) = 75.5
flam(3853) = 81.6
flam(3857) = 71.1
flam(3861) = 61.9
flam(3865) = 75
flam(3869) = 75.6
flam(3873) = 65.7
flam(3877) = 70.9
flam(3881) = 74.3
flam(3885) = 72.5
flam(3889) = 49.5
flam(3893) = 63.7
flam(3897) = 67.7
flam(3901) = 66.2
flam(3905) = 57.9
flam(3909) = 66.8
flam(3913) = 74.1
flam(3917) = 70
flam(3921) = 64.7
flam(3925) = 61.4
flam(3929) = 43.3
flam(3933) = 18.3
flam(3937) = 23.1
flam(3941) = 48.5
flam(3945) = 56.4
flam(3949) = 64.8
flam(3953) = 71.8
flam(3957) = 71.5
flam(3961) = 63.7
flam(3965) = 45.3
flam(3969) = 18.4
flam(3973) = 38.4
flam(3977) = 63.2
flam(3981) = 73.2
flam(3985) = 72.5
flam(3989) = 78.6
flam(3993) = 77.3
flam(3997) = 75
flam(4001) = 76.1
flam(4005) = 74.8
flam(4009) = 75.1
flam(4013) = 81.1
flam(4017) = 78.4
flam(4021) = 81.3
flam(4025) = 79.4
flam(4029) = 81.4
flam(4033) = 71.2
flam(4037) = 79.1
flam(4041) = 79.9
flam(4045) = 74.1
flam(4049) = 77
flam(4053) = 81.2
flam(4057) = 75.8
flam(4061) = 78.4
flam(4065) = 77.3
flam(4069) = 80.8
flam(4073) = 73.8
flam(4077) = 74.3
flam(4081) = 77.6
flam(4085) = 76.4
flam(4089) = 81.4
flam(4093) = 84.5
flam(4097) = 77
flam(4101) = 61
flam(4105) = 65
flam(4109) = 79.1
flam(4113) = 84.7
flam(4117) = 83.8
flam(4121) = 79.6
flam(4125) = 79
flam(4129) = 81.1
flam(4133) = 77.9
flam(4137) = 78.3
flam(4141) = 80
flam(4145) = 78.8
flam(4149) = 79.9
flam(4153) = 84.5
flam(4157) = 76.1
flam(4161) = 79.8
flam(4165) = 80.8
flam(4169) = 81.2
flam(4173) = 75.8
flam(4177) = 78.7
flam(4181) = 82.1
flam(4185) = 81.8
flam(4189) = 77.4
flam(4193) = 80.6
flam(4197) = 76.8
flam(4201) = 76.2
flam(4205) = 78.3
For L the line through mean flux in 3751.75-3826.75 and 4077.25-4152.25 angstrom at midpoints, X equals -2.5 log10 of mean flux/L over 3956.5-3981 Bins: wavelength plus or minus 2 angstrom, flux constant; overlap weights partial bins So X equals 0.41 mag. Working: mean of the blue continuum 69.5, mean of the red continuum 78.1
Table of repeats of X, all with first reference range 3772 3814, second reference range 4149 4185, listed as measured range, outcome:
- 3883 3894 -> 0.19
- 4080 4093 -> -0.02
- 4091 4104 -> 0.07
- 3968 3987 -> 0.35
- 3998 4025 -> -0.02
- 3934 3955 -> 0.41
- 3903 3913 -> 0.15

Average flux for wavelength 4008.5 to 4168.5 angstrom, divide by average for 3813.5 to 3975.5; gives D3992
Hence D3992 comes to 1.30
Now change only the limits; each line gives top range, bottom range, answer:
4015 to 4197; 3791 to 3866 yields 1.19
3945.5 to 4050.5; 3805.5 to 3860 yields 1.07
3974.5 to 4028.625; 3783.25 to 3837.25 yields 1.16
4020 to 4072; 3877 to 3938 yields 1.32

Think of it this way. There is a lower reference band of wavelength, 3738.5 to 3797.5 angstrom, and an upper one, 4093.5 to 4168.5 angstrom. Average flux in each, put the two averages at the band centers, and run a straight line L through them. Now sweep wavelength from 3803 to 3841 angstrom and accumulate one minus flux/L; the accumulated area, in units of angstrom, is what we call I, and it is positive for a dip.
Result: 2.7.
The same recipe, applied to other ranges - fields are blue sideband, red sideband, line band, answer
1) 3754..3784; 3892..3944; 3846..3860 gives -3.0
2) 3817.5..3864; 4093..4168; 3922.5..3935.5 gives 5.0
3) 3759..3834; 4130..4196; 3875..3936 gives 8.9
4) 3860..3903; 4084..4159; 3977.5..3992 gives -0.3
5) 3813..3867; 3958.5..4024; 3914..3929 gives 0.6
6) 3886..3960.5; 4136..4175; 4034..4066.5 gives -3.7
